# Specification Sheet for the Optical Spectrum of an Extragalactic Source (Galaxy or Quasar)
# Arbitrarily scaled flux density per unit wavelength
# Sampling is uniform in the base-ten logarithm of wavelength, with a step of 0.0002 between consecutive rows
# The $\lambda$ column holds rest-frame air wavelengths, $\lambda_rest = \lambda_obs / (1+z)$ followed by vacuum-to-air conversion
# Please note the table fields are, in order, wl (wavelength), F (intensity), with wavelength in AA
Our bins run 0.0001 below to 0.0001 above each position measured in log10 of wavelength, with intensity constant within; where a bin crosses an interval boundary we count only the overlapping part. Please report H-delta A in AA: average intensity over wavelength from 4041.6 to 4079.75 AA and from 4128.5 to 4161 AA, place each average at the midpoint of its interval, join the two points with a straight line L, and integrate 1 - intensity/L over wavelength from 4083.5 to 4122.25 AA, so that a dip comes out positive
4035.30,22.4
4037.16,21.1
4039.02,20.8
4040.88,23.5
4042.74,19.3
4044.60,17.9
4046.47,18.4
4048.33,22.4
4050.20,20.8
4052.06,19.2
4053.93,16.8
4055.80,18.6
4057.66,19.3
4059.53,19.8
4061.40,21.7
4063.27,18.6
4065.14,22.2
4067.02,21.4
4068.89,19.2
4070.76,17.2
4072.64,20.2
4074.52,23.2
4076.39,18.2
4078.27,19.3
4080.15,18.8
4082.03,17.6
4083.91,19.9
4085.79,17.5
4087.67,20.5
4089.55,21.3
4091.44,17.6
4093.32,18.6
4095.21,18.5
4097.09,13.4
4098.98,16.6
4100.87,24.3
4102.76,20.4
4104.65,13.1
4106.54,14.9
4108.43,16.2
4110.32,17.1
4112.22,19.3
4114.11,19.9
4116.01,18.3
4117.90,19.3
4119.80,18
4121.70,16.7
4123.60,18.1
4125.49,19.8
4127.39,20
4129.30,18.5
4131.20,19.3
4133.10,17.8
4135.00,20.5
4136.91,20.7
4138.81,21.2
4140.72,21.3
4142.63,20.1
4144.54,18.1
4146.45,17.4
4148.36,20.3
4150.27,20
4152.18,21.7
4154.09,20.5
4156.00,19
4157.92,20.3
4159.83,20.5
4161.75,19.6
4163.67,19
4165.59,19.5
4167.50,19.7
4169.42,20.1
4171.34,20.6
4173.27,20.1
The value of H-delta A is 3.2 AA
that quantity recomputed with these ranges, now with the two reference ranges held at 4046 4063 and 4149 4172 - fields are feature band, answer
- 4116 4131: 1.0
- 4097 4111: 1.9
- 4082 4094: 0.4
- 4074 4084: 0.2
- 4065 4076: -0.3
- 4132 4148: 0.3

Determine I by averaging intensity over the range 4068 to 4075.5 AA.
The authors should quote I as 19.9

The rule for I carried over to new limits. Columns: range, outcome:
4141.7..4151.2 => 19.2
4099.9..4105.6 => 19.2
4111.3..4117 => 19.2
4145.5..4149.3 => 18.8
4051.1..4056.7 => 18.2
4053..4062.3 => 19.2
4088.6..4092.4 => 19.5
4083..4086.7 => 18.7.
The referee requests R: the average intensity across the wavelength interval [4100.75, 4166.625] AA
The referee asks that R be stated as 19.1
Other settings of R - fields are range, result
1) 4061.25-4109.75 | 18.8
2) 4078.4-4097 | 18.7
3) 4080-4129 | 18.3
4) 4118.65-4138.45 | 19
